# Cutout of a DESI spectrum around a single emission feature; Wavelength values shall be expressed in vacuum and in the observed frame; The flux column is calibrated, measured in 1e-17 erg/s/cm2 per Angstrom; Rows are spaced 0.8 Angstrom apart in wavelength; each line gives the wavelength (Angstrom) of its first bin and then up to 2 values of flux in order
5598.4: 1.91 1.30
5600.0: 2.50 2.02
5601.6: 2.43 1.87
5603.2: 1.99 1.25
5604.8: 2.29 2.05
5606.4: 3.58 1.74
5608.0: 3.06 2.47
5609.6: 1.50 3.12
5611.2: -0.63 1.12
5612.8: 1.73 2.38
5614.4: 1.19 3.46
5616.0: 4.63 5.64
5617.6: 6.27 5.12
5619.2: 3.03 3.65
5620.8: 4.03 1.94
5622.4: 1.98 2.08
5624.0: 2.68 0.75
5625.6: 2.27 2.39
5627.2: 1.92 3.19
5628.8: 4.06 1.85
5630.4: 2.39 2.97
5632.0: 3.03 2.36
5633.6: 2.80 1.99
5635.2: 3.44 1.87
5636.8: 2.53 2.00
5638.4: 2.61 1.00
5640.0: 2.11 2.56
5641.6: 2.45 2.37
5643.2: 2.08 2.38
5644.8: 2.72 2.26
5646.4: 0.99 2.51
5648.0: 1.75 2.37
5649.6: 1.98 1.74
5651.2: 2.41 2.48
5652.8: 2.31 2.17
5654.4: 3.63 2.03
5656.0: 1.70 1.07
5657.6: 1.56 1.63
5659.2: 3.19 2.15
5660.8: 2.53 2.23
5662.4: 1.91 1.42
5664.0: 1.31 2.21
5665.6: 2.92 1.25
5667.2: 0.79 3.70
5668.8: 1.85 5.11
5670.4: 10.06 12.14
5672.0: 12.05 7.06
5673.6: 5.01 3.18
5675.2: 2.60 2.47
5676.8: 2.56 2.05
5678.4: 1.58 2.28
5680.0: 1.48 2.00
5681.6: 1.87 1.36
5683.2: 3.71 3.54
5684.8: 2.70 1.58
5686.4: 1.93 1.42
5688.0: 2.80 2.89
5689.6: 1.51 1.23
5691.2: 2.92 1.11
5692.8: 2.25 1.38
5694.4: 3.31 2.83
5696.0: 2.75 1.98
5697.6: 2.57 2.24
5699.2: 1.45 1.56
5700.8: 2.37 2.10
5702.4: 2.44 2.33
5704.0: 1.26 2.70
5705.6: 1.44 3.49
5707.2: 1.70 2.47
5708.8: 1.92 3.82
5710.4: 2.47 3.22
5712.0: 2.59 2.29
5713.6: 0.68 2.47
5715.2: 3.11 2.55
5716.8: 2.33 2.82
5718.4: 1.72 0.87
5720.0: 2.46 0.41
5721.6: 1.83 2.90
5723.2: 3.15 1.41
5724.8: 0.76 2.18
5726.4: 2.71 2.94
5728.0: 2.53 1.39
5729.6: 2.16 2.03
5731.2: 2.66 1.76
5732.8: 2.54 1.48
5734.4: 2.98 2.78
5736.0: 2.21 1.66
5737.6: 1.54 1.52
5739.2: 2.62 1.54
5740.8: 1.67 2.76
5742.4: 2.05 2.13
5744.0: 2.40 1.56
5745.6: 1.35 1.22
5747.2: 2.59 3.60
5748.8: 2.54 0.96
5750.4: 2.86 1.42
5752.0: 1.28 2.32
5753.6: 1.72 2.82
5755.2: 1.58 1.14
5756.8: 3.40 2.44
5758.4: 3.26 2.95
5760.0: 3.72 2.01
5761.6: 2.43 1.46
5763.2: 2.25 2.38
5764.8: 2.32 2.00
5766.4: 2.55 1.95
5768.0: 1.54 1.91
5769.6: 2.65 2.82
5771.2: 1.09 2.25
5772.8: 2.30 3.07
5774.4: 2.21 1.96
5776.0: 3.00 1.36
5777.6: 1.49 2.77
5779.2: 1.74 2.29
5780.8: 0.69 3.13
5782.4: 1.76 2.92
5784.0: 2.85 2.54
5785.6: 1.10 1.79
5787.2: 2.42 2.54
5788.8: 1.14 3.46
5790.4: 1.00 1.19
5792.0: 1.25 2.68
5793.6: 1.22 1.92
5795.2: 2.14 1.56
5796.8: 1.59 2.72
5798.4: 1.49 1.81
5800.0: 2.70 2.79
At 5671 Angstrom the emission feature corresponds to [O III] 5007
